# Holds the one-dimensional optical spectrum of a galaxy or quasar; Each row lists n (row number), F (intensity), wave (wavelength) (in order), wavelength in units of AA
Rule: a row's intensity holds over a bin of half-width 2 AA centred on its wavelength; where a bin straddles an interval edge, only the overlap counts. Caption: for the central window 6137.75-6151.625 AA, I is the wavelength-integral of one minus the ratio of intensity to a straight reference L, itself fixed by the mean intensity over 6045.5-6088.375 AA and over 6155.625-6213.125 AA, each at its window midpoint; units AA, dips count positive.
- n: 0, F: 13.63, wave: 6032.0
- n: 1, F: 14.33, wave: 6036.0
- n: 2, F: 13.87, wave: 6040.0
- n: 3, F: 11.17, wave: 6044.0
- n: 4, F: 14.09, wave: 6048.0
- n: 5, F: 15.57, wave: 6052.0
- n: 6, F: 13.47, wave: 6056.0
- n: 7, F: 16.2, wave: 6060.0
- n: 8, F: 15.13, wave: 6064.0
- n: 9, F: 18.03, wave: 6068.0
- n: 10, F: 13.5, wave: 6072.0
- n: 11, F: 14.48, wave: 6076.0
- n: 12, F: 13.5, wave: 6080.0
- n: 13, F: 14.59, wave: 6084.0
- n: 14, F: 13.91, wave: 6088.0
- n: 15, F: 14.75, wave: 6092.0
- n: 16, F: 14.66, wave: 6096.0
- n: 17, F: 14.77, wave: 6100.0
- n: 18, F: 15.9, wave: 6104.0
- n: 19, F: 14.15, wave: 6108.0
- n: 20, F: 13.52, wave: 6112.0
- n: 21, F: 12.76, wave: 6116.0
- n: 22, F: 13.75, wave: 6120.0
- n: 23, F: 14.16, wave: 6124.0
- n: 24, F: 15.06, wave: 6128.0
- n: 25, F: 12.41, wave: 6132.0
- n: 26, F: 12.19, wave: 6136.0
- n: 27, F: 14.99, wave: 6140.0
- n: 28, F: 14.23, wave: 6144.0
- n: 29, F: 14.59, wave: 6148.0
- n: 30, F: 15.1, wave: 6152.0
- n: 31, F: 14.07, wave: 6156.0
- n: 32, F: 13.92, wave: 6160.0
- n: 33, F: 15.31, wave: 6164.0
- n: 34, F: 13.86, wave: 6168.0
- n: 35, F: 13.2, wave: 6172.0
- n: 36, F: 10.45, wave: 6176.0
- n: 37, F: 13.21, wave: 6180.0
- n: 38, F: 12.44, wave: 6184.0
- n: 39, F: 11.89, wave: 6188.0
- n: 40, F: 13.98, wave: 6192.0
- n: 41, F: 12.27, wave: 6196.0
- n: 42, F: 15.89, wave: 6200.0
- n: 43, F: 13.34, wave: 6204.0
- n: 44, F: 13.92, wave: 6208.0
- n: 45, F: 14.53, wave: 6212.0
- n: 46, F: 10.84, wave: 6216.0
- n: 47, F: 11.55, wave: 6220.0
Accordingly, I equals -0.72 AA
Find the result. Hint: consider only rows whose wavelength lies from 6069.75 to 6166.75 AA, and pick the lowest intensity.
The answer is 12.19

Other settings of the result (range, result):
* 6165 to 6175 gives 13.2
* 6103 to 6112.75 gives 13.52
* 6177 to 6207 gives 11.89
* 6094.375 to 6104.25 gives 14.66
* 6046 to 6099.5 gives 13.47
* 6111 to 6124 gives 12.76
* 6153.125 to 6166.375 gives 13.92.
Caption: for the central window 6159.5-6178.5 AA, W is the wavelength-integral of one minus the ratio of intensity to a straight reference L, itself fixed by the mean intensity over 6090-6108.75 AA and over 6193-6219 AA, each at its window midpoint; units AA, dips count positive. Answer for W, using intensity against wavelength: 0.9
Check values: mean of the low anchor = 14.9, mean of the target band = 13.3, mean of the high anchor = 13.4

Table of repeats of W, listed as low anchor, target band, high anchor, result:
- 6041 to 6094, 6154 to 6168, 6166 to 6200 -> -1.3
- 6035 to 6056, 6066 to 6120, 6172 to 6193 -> -4.8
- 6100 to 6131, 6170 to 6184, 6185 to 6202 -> 1.3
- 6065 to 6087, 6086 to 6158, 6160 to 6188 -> -1.0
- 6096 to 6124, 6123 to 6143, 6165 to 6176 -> 0.0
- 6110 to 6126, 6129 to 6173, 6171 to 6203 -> -2.6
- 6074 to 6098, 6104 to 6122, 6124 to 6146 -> 0.3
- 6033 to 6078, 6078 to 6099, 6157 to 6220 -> -0.2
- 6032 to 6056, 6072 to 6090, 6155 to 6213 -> -0.5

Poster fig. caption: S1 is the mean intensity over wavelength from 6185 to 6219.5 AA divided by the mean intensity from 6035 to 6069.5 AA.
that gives 0.91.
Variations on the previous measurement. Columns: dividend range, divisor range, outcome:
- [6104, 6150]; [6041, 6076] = 0.95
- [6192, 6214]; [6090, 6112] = 0.95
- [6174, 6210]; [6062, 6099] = 0.89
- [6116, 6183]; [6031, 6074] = 0.95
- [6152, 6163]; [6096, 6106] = 0.94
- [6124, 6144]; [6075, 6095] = 0.97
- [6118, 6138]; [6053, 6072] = 0.87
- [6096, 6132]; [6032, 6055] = 1.03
